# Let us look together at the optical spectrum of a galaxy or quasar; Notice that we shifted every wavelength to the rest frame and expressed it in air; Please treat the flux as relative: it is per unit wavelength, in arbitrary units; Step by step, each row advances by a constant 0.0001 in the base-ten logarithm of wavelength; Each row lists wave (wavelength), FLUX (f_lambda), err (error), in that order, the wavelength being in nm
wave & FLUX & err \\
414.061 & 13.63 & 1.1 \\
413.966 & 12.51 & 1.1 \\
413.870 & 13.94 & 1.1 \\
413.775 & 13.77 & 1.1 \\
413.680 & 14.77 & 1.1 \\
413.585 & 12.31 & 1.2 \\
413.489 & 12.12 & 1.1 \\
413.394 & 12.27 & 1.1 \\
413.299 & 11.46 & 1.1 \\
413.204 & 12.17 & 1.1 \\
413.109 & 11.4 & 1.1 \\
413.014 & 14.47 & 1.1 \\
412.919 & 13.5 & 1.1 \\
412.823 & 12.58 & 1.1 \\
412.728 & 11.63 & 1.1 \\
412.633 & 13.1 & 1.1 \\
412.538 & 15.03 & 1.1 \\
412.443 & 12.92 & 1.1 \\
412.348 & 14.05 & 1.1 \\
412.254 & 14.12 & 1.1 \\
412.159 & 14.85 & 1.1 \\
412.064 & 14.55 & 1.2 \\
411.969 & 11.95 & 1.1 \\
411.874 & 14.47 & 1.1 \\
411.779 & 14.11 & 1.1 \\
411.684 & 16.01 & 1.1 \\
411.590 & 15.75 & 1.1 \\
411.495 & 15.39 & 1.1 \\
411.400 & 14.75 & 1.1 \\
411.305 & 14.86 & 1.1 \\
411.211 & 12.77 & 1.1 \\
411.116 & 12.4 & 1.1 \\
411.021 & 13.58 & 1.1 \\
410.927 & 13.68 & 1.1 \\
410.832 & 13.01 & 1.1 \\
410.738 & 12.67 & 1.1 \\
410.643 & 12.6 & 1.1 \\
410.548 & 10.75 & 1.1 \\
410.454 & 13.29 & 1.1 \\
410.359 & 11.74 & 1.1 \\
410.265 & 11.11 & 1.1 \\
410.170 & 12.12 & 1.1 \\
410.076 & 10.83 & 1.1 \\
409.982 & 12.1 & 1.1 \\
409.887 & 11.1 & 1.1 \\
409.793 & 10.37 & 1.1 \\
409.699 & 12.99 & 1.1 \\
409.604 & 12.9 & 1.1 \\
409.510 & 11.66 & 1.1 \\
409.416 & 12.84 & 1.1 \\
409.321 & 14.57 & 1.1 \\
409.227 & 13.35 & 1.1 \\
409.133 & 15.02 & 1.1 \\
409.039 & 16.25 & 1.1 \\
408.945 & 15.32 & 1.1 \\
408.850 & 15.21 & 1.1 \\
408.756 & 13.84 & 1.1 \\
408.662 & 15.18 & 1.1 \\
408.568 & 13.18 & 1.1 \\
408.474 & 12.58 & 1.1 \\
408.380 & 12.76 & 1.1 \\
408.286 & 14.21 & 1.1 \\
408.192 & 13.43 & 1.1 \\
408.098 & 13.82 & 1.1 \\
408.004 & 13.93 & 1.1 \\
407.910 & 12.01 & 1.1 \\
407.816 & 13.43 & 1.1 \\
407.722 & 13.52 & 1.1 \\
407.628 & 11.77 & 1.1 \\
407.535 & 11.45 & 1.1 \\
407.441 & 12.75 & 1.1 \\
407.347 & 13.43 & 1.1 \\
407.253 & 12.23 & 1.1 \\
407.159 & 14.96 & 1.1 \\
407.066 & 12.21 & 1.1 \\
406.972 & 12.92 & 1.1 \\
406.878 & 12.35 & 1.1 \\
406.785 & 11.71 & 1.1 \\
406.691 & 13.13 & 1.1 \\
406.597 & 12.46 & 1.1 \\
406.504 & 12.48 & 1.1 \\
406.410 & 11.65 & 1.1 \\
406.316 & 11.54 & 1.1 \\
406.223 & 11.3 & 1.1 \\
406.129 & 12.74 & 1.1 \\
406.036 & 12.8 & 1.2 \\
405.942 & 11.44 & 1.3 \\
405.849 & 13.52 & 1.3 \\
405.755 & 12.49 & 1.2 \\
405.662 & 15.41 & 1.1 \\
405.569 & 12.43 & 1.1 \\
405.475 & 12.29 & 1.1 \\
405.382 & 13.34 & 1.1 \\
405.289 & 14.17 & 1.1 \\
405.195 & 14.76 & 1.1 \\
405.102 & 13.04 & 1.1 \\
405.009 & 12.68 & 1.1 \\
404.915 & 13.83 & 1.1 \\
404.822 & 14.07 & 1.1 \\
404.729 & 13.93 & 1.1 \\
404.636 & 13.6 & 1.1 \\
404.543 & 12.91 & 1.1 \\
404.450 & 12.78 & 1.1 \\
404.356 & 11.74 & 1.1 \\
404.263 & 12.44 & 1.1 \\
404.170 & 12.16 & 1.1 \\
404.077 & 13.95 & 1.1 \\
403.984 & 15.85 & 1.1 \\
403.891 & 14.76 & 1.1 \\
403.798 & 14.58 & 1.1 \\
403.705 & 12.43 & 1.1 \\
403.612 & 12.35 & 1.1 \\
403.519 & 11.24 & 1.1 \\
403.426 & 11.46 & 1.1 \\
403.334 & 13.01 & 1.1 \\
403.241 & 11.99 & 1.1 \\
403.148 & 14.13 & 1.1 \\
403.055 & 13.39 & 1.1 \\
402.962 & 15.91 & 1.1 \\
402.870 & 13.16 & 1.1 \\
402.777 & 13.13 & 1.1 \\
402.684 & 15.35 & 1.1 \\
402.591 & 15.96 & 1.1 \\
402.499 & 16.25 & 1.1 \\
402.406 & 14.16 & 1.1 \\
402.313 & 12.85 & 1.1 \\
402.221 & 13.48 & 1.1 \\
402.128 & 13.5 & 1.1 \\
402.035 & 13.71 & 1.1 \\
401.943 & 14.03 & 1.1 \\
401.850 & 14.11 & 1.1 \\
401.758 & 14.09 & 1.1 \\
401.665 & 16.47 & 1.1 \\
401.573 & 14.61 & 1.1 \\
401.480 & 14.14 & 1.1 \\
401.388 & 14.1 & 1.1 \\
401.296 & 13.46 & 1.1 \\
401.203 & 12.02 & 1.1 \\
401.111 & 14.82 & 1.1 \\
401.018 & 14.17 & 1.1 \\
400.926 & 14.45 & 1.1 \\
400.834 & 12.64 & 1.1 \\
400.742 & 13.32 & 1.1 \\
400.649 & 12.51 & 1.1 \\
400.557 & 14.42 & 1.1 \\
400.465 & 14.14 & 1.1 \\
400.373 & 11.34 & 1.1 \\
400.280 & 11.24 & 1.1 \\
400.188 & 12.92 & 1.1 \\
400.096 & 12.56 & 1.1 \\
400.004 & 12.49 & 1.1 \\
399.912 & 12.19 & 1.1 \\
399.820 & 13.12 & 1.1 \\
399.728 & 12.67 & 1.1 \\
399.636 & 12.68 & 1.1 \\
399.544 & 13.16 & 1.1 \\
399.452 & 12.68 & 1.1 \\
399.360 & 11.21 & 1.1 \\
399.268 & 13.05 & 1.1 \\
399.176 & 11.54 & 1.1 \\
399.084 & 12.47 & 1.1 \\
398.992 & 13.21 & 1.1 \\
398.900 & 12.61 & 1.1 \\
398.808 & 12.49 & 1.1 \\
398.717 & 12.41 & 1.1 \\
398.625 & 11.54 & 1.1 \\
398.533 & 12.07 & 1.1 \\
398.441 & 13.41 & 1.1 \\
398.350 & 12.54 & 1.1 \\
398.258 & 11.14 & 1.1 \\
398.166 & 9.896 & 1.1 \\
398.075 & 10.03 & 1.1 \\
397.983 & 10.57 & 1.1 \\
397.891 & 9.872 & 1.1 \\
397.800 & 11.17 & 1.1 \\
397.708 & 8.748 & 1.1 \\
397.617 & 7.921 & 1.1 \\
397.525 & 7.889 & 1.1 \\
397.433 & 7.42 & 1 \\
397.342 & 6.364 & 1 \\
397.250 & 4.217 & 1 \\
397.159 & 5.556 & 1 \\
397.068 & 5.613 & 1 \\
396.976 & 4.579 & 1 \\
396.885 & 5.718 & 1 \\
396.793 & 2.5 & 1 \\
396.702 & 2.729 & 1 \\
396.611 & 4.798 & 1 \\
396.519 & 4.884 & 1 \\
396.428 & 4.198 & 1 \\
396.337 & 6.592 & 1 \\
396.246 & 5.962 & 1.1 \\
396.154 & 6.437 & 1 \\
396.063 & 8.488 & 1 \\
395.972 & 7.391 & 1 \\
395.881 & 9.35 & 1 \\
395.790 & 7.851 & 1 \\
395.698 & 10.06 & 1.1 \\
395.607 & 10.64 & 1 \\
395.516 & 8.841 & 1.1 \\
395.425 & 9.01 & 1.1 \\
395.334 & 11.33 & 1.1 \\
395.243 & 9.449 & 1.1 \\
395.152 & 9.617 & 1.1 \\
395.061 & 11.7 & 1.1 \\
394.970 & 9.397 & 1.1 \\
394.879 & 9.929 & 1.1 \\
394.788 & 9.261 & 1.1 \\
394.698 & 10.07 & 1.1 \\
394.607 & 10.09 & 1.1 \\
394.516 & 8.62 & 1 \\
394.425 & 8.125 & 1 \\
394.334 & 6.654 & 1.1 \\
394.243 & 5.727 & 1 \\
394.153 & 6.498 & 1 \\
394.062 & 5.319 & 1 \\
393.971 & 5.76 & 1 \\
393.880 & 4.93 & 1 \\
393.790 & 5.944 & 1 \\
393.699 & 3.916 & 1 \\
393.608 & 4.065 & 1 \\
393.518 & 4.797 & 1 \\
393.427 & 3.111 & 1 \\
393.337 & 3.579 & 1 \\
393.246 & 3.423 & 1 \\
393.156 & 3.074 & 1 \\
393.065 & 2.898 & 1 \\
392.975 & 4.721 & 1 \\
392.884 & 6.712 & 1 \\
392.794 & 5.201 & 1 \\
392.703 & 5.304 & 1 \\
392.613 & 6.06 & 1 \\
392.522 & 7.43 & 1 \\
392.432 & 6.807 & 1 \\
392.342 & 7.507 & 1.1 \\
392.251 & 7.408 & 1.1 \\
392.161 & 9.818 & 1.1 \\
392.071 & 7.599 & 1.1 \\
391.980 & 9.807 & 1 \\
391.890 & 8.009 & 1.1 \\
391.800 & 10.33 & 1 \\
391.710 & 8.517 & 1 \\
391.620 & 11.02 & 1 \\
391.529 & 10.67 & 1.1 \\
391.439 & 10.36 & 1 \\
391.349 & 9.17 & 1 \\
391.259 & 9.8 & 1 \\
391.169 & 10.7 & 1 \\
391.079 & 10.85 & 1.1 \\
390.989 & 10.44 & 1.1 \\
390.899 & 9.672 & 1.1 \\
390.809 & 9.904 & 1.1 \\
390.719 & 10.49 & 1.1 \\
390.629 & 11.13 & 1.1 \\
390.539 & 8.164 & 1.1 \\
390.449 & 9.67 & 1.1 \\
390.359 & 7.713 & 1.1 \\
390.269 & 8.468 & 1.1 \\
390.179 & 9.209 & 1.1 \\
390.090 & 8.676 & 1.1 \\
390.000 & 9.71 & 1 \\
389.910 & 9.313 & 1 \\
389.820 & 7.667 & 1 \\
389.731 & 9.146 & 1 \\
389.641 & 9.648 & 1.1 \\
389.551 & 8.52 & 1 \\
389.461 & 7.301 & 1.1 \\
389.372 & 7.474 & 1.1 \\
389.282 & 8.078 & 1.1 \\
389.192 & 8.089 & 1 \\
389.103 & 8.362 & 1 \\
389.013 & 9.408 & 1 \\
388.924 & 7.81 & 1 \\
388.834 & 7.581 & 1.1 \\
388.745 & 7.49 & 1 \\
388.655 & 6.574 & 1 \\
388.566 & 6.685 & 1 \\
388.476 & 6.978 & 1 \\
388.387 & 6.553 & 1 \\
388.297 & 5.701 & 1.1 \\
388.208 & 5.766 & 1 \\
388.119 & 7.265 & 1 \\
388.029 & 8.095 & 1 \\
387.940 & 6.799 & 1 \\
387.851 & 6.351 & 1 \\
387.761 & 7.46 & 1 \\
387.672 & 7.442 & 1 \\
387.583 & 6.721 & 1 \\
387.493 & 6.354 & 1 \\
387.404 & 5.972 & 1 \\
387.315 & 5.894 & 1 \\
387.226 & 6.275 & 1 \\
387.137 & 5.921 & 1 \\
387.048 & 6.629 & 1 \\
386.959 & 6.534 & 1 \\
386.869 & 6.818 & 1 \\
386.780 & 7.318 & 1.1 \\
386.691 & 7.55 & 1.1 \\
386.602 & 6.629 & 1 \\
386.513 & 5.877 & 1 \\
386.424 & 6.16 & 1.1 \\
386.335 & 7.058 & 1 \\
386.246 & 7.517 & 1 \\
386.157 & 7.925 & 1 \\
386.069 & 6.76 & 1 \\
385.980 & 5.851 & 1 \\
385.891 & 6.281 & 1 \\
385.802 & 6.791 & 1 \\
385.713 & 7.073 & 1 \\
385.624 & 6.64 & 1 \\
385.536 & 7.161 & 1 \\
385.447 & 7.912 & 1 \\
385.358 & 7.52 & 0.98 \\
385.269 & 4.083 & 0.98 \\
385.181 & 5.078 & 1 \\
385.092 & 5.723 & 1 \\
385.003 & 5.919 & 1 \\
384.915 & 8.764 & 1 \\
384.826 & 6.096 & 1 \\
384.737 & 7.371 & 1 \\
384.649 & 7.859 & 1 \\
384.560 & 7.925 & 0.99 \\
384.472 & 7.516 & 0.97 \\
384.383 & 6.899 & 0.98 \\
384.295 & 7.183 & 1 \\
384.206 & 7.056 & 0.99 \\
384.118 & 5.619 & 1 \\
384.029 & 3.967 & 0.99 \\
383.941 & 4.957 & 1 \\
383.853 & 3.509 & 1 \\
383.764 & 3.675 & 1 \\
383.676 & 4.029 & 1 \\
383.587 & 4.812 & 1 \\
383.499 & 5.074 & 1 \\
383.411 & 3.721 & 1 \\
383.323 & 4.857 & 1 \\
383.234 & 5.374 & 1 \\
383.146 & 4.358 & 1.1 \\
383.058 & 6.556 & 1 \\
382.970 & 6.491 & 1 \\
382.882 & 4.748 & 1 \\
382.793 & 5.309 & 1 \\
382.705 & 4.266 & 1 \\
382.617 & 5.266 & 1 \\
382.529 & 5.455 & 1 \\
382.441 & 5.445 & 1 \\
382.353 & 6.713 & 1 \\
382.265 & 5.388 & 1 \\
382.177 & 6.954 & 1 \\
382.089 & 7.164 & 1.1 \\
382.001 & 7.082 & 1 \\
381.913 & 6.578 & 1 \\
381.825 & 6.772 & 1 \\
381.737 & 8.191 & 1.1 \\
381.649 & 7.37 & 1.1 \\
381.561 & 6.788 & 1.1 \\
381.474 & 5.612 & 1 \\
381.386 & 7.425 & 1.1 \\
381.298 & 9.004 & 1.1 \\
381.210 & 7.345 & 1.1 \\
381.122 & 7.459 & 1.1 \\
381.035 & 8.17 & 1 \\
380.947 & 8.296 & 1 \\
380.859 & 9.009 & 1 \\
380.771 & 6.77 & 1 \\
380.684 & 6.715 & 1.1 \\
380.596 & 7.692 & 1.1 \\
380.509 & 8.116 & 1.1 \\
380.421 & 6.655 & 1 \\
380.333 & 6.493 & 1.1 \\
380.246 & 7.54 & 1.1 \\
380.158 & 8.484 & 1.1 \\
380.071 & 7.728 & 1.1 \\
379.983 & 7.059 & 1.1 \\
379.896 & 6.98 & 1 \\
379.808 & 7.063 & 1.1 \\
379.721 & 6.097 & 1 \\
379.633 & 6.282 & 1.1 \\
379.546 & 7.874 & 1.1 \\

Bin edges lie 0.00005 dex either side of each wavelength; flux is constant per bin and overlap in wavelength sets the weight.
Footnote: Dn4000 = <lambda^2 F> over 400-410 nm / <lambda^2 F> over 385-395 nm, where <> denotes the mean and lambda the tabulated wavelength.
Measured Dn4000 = 1.95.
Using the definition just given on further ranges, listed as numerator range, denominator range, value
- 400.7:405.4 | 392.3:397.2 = 2.15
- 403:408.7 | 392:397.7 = 2.04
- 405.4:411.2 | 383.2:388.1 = 2.27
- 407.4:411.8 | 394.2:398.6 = 1.72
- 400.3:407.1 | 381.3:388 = 2.34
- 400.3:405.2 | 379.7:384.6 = 2.36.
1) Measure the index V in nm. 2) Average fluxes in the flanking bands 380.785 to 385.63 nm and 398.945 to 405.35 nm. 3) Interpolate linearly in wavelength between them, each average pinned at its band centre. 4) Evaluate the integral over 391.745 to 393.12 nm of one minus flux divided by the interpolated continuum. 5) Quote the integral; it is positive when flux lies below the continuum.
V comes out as 0.380 nm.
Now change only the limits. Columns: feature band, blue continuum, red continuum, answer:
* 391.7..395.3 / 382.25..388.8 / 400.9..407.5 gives 0.92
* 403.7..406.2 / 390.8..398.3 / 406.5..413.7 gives -0.45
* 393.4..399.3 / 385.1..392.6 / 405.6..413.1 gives 0.93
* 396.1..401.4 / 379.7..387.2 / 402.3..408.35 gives 0.45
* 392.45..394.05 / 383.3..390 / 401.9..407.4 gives 0.76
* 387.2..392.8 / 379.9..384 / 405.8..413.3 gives 0.10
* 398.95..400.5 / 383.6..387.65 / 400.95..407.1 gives -0.10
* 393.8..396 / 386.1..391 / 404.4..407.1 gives 0.25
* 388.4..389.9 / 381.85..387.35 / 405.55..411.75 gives -0.09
